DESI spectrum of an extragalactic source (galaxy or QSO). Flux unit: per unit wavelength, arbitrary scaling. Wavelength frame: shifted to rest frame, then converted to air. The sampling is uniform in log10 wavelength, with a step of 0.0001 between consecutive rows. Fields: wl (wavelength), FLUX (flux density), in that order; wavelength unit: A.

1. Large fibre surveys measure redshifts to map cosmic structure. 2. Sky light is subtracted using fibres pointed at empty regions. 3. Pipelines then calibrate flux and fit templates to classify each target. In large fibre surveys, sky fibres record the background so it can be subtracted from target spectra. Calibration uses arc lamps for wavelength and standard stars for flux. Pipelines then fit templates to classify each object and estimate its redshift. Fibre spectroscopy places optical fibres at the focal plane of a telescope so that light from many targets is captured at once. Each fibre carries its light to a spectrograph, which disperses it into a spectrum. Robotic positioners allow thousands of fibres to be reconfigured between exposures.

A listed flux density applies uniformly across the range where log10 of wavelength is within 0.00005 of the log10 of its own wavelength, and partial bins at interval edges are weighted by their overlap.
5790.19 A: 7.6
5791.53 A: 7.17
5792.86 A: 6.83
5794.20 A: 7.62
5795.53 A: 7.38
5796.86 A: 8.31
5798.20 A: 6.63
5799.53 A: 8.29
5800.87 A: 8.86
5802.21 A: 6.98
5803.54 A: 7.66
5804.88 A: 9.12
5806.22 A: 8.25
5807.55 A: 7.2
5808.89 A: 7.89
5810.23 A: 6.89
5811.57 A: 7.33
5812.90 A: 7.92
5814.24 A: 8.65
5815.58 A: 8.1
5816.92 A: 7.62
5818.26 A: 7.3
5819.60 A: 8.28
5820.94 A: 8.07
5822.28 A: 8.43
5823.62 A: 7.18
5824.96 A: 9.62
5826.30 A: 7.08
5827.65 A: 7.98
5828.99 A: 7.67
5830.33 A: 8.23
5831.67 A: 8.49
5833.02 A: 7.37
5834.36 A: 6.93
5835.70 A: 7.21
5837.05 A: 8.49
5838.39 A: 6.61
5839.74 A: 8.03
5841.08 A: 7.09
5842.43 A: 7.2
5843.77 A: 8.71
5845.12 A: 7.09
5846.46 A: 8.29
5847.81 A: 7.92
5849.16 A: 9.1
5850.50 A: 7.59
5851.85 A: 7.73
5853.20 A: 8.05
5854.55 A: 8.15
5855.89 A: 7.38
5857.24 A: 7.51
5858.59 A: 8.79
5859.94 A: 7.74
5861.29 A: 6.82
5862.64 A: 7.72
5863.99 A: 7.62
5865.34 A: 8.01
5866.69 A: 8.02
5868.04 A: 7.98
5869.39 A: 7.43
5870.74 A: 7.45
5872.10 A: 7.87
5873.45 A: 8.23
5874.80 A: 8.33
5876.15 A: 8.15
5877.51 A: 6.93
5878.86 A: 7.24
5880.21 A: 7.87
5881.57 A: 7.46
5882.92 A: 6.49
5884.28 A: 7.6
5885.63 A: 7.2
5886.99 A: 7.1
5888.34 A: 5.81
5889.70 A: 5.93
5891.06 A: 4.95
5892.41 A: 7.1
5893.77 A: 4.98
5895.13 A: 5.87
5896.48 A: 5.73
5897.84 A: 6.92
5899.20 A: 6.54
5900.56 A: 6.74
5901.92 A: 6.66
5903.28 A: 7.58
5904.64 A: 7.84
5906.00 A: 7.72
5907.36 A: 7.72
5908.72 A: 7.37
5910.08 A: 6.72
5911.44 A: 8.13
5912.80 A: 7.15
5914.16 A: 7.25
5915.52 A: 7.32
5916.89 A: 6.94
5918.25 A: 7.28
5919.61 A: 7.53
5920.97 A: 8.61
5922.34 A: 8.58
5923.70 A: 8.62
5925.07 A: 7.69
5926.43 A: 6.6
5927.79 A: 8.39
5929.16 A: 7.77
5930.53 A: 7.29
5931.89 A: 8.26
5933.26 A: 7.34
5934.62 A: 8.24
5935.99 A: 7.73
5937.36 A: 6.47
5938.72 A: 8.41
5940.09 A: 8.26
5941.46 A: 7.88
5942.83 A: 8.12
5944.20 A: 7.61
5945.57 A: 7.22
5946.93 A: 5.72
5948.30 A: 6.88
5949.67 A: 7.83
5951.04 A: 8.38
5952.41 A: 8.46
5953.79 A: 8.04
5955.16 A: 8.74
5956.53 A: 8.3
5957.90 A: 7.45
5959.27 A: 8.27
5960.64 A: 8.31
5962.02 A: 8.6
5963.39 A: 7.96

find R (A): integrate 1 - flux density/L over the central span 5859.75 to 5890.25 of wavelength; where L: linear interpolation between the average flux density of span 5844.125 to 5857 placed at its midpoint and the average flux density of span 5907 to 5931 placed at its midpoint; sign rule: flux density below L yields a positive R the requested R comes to 1.5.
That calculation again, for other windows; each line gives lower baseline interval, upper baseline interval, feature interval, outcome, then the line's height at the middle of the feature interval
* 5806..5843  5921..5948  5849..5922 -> 3.78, 7.72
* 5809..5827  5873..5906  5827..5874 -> -2.27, 7.43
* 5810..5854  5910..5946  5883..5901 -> 3.27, 7.75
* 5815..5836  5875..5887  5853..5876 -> -0.93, 7.53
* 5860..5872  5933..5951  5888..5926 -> 2.70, 7.6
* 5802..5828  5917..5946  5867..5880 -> 0.16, 7.84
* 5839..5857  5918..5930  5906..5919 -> 0.92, 7.9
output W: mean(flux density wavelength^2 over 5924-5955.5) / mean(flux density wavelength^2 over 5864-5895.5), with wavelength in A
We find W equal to 1.10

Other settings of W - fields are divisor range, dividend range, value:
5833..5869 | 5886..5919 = 0.89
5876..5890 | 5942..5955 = 1.11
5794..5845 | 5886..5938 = 0.95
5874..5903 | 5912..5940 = 1.15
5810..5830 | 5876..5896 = 0.86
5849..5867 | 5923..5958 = 1.02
